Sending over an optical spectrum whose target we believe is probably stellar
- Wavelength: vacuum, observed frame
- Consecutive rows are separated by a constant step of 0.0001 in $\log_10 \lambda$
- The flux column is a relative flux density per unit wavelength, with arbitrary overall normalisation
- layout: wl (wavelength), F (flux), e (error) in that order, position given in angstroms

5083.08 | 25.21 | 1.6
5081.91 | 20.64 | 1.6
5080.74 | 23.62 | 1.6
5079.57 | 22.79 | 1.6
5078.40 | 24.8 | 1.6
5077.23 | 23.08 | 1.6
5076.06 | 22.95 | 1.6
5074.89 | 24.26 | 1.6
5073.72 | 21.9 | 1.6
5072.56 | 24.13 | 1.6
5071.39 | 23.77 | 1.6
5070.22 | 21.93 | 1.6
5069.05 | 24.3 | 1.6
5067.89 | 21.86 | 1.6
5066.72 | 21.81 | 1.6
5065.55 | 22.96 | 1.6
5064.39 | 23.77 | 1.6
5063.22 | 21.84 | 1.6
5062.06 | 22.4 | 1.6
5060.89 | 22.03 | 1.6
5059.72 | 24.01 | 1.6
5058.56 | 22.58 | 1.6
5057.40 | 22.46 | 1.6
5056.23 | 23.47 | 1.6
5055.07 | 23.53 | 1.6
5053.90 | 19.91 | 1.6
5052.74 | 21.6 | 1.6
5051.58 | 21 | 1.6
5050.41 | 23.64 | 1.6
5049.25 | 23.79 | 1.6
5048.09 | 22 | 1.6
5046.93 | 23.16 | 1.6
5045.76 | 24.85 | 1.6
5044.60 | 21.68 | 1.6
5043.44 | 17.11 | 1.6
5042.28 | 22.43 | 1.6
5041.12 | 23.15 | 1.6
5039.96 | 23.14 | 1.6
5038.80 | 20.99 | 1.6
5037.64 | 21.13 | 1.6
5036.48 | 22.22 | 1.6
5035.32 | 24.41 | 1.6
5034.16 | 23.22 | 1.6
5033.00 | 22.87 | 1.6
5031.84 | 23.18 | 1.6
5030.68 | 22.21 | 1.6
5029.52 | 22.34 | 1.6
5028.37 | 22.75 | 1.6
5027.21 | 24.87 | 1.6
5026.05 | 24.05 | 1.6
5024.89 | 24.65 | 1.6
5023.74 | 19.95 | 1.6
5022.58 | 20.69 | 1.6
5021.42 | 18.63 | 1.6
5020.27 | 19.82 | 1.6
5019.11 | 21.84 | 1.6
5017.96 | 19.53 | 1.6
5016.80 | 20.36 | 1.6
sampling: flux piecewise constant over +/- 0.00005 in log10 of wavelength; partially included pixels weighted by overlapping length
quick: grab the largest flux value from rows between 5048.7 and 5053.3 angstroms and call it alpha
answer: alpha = 23.79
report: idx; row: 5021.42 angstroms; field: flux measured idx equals 18.63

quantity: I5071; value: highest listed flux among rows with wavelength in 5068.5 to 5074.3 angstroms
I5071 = 24.3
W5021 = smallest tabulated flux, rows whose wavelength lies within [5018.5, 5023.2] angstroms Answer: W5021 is 18.63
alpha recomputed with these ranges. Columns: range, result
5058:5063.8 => 24.01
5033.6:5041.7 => 24.41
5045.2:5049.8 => 24.85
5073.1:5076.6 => 24.26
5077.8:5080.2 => 24.8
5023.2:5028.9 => 24.87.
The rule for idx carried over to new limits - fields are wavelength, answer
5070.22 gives 21.93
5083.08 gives 25.21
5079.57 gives 22.79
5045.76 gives 24.85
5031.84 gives 23.18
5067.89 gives 21.86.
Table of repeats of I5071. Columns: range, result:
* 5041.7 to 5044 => 22.43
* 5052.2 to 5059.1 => 23.53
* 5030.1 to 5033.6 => 23.18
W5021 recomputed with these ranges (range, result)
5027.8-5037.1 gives 22.21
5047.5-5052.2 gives 21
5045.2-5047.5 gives 23.16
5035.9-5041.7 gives 20.99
